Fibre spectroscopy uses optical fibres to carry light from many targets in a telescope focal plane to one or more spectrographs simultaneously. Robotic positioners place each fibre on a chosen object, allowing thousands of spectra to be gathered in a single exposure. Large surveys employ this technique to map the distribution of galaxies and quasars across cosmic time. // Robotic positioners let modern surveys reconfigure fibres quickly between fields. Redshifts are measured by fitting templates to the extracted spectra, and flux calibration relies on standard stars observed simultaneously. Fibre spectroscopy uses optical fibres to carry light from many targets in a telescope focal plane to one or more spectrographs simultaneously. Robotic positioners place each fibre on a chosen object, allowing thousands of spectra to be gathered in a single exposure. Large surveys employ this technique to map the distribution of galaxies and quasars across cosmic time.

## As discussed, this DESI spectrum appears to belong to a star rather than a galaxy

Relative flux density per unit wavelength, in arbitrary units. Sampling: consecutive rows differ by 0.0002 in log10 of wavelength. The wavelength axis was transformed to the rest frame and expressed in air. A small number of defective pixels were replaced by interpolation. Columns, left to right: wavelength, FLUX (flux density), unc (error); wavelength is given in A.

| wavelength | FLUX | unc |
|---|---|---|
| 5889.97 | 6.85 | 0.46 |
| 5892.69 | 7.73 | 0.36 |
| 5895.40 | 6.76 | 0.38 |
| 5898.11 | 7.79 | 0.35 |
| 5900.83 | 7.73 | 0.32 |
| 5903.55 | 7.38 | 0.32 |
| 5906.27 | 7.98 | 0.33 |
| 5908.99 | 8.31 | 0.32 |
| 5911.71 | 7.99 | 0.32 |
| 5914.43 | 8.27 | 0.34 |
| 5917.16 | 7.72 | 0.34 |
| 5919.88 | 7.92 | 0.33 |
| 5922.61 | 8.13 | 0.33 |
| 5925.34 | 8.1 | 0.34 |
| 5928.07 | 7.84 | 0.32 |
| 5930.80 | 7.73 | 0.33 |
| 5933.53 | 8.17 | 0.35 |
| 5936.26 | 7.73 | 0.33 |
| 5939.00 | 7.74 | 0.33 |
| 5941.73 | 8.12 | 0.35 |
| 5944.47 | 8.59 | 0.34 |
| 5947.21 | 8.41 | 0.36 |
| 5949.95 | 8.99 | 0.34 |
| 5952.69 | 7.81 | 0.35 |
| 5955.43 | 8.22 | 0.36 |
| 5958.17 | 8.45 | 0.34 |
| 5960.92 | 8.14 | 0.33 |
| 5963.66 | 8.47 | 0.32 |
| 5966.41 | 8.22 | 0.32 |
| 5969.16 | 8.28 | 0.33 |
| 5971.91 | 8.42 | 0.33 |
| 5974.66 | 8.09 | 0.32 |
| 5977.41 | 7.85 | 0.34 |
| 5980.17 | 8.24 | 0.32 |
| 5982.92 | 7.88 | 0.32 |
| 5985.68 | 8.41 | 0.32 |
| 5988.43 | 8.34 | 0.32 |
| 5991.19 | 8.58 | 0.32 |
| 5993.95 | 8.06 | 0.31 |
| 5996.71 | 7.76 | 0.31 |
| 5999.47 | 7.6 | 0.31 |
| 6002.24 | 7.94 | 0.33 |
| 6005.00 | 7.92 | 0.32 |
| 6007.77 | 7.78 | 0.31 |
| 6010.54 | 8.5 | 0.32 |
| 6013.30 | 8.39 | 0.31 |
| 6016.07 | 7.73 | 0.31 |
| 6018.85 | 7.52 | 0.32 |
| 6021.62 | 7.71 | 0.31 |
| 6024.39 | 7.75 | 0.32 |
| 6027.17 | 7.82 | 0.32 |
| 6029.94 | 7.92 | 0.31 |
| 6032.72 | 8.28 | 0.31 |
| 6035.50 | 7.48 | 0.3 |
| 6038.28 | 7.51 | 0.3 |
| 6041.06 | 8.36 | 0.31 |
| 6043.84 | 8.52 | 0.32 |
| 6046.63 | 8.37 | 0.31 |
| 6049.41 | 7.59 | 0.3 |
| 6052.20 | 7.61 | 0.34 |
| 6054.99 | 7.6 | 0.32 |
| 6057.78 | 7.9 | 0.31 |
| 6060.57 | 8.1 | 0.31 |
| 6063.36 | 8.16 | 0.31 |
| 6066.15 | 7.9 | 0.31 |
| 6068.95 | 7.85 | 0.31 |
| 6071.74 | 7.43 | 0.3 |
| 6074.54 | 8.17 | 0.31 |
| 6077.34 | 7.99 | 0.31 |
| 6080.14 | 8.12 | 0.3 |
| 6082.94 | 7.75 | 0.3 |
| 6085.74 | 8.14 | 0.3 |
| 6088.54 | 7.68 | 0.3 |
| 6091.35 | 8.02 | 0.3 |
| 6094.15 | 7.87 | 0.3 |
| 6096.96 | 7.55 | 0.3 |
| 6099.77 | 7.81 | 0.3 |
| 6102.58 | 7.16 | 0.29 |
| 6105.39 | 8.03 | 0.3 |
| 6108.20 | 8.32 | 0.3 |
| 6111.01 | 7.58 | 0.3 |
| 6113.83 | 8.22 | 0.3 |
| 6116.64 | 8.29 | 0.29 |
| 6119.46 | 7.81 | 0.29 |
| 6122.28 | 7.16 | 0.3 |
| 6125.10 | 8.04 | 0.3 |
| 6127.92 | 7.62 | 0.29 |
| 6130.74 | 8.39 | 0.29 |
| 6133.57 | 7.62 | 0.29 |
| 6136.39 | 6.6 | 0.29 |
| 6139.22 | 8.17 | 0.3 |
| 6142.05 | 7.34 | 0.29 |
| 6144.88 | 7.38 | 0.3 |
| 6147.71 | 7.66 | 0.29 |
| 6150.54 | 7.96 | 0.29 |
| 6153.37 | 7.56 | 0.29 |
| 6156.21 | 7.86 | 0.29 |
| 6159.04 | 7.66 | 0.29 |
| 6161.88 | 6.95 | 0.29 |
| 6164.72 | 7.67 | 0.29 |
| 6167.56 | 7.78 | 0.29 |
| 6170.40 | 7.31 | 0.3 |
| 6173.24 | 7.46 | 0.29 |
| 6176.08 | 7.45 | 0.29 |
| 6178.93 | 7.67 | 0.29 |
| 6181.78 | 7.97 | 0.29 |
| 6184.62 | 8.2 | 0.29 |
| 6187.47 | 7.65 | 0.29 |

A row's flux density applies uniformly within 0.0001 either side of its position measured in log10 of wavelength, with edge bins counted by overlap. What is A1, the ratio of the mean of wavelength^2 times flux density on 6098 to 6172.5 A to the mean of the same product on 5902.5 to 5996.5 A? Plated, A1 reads 1.00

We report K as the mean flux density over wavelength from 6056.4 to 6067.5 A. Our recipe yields 8.02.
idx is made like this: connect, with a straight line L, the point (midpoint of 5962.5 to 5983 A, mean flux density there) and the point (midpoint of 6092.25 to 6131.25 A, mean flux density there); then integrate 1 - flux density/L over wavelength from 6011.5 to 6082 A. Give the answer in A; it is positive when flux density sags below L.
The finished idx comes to 0.80 A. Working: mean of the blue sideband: 8.2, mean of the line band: 7.91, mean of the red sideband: 7.84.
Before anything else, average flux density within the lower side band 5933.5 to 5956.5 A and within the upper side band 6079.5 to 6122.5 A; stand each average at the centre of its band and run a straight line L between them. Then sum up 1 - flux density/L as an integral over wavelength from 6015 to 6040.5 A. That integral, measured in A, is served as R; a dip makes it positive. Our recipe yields 0.8 A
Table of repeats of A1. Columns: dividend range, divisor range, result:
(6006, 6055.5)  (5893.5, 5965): 1.02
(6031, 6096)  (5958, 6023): 1.00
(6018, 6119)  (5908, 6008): 1.01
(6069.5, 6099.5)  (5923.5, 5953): 1.02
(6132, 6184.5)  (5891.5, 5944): 1.04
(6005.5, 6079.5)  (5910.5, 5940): 1.04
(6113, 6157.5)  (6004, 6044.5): 1.01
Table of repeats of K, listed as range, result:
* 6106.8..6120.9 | 8.04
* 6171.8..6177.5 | 7.46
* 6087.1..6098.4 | 7.78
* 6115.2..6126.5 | 7.83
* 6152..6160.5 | 7.69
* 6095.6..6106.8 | 7.64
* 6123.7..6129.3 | 7.83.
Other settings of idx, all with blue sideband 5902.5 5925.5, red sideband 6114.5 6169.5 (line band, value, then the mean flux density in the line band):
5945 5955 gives -0.6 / 8.4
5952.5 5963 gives -0.4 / 8.22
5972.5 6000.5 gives -0.8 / 8.1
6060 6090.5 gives -0.7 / 7.93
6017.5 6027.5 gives 0.2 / 7.69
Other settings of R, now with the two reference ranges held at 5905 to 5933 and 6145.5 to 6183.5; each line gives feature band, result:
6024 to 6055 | -0.4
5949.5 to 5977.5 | -1.2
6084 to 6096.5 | -0.3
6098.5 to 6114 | -0.2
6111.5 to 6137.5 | -0.3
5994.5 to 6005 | 0.1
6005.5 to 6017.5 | -0.3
